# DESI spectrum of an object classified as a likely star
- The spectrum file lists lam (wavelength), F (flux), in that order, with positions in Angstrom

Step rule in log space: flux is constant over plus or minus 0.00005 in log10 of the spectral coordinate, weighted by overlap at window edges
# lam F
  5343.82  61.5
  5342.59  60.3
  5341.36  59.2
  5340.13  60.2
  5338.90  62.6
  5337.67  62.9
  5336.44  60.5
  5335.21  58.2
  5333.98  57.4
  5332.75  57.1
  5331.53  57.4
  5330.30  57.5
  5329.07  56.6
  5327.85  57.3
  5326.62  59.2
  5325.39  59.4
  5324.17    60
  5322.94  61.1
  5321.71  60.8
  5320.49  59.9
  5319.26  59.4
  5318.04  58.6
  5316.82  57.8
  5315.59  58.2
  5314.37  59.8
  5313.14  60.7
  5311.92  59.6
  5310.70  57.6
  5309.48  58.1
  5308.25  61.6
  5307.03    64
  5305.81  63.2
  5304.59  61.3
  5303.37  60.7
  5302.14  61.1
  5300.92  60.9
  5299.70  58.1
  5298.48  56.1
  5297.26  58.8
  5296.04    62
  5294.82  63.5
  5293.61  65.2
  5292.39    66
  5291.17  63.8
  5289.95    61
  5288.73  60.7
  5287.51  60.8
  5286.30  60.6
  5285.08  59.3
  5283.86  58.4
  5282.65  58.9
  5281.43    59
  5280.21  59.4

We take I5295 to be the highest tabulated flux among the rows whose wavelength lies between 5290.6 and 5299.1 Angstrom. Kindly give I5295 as 66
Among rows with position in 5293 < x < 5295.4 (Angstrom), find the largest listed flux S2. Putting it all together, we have 65.2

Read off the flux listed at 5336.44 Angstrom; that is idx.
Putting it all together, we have 60.5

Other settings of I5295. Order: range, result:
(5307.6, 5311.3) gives 61.6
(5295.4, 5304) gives 62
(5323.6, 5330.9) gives 60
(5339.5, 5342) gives 60.2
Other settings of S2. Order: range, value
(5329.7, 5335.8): 58.2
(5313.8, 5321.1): 59.9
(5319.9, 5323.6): 61.1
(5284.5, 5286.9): 60.6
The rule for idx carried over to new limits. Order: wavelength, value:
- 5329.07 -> 56.6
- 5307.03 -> 64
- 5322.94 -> 61.1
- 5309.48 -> 58.1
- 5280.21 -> 59.4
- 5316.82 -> 57.8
